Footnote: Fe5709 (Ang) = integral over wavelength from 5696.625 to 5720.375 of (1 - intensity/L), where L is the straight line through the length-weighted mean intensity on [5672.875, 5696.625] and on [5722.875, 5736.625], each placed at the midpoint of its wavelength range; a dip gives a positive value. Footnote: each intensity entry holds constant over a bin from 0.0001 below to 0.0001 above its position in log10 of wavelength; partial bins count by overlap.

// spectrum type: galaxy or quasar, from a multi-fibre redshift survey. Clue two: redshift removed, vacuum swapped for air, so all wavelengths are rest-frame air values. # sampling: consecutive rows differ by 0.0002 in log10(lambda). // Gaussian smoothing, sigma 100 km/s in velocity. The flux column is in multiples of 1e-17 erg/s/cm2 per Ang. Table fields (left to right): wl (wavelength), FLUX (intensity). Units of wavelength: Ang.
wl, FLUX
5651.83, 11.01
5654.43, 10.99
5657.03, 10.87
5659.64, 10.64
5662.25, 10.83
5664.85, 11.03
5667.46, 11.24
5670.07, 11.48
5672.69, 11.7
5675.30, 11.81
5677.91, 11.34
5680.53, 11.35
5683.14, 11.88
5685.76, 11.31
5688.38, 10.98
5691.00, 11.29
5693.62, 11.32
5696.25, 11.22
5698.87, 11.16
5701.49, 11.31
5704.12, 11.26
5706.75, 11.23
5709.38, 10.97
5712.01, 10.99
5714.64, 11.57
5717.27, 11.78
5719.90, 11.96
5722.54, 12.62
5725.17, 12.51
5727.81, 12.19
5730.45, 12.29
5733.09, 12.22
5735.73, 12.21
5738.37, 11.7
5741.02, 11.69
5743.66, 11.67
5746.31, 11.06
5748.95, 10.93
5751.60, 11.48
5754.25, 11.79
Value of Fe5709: 1.1 Ang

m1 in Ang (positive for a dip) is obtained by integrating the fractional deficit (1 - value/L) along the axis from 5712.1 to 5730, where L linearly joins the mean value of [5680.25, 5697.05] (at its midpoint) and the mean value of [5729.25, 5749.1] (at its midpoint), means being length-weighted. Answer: -0.7 Ang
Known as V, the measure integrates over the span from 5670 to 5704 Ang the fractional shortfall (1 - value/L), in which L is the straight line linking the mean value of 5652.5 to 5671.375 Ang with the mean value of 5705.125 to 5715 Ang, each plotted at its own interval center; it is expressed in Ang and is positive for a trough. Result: -0.9 Ang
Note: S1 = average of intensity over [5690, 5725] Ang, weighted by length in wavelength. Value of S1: 11.5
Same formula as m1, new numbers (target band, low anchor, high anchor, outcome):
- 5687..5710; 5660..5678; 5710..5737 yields 1.0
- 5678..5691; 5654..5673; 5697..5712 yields -0.3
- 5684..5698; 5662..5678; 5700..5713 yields 0.0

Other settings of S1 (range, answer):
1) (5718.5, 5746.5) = 12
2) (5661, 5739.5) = 11.6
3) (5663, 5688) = 11.4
